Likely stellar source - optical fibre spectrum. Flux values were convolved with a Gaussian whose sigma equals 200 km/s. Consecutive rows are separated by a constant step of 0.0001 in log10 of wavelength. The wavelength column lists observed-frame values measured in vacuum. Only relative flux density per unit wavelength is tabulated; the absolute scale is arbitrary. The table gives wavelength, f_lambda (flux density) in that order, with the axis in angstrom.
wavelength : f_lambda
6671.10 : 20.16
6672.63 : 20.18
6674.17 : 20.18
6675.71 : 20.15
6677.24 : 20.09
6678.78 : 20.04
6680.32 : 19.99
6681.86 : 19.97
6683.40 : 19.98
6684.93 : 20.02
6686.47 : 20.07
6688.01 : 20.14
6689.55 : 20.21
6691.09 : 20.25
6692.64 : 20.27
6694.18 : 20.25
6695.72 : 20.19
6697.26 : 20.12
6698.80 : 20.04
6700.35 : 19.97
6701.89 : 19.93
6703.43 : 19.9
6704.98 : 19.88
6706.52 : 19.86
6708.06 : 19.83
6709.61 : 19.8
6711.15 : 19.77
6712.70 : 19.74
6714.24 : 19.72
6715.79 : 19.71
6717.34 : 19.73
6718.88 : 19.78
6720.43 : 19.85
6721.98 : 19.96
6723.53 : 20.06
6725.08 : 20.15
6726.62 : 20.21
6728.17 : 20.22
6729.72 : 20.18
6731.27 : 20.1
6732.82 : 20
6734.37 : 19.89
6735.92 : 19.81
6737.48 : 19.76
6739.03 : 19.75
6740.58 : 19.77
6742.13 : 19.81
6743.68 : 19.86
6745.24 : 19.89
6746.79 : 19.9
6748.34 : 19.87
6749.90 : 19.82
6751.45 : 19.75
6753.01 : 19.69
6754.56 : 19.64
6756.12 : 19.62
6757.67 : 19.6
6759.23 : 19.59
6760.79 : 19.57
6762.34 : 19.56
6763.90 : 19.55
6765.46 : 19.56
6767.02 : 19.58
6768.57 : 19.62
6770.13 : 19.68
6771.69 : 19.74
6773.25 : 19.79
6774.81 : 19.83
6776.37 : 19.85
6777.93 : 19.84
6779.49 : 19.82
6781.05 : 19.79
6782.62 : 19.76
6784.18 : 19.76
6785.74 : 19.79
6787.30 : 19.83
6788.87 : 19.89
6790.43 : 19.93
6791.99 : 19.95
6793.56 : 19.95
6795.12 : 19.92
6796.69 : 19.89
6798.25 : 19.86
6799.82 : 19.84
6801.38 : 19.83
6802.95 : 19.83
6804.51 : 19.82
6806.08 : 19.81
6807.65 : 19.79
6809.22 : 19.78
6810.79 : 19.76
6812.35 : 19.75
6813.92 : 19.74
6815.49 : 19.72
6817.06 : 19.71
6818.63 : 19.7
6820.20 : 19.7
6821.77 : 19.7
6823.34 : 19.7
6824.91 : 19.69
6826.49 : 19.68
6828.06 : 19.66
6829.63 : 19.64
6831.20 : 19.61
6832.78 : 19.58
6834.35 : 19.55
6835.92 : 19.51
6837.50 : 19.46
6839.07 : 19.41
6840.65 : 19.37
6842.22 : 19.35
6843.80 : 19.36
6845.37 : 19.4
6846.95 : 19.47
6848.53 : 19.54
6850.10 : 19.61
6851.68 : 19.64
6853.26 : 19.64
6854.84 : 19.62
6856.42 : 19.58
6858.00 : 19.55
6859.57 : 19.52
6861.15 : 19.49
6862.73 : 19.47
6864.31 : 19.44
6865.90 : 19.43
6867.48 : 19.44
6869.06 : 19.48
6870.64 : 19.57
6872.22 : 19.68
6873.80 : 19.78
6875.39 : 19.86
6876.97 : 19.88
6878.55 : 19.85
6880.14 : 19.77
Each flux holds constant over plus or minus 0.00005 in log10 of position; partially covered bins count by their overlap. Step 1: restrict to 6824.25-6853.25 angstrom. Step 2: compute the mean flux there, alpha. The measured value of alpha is 19.5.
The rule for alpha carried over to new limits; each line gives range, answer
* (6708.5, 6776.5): 19.8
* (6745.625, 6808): 19.8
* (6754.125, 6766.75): 19.6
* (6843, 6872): 19.5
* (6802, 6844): 19.6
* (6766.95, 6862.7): 19.7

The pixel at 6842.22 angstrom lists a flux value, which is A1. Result 19.35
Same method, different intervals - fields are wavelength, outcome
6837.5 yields 19.46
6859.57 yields 19.52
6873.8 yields 19.78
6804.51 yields 19.82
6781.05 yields 19.79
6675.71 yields 20.15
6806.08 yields 19.81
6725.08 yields 20.15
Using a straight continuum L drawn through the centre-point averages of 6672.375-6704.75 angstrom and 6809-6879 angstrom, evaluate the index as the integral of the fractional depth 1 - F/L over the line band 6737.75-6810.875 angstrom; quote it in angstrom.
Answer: 0.2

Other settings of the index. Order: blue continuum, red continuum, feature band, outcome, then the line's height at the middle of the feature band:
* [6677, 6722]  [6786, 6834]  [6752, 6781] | 0.3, 19.8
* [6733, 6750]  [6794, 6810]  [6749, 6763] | 0.1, 19.8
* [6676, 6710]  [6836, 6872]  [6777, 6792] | -0.1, 19.7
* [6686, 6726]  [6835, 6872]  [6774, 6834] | -0.4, 19.7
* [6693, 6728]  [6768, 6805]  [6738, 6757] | 0.1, 19.9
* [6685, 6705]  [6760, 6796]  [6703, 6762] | 0.3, 19.9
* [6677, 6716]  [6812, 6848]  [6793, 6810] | -0.2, 19.7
